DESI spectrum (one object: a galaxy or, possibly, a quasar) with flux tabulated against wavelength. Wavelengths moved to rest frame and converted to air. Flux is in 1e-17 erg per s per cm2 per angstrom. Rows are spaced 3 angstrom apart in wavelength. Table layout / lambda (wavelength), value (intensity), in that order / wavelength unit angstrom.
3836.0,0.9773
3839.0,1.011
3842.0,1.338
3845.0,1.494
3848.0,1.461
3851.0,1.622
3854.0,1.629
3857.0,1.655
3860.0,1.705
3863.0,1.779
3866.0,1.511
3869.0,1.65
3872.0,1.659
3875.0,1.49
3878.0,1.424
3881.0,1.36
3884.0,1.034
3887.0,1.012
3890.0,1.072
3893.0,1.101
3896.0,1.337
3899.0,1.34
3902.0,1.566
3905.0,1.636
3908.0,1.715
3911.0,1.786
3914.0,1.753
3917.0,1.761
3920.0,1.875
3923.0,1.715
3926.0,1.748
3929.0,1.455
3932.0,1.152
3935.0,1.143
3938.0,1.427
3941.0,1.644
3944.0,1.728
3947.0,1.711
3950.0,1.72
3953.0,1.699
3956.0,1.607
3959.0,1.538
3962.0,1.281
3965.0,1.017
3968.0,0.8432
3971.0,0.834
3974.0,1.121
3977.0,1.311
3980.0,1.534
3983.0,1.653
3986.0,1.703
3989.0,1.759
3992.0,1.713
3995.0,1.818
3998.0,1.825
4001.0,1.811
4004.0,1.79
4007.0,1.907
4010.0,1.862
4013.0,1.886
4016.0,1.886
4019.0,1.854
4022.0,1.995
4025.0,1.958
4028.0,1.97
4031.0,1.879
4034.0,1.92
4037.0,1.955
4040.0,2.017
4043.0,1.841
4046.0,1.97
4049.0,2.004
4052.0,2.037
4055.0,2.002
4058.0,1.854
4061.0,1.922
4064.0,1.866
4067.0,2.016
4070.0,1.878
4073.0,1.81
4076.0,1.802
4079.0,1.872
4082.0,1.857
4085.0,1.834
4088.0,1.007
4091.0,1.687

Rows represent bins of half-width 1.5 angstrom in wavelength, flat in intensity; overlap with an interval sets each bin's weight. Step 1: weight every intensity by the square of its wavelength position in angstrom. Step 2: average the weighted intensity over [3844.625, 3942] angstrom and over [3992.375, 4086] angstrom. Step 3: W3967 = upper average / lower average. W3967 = 1.36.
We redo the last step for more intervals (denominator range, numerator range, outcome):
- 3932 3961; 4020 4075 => 1.31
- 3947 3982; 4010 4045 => 1.48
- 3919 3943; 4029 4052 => 1.36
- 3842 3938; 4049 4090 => 1.34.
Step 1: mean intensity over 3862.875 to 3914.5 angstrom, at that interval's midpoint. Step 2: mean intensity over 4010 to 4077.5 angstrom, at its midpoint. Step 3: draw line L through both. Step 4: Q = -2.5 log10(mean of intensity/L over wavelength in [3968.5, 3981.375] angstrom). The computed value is 0.41 mag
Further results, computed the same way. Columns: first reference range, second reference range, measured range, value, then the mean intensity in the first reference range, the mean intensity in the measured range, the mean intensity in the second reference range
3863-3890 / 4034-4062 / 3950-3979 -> 0.29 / 1.4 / 1.28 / 1.95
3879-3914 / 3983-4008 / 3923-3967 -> 0.06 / 1.38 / 1.49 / 1.78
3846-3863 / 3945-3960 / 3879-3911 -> 0.22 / 1.63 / 1.34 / 1.66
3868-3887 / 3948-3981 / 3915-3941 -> -0.14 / 1.4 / 1.55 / 1.32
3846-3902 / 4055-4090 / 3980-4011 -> -0.07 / 1.44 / 1.77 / 1.8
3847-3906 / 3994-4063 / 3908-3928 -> -0.12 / 1.45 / 1.76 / 1.91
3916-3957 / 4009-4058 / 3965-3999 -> 0.22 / 1.6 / 1.44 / 1.94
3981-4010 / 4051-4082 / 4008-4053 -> -0.06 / 1.78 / 1.93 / 1.9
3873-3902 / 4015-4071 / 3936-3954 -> -0.09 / 1.27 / 1.64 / 1.94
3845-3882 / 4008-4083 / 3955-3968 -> 0.34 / 1.58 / 1.29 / 1.92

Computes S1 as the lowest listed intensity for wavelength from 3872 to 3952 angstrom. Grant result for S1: 1.012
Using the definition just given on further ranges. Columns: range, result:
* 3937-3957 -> 1.427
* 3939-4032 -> 0.834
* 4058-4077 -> 1.802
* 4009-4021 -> 1.854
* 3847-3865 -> 1.461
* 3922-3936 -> 1.143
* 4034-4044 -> 1.841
